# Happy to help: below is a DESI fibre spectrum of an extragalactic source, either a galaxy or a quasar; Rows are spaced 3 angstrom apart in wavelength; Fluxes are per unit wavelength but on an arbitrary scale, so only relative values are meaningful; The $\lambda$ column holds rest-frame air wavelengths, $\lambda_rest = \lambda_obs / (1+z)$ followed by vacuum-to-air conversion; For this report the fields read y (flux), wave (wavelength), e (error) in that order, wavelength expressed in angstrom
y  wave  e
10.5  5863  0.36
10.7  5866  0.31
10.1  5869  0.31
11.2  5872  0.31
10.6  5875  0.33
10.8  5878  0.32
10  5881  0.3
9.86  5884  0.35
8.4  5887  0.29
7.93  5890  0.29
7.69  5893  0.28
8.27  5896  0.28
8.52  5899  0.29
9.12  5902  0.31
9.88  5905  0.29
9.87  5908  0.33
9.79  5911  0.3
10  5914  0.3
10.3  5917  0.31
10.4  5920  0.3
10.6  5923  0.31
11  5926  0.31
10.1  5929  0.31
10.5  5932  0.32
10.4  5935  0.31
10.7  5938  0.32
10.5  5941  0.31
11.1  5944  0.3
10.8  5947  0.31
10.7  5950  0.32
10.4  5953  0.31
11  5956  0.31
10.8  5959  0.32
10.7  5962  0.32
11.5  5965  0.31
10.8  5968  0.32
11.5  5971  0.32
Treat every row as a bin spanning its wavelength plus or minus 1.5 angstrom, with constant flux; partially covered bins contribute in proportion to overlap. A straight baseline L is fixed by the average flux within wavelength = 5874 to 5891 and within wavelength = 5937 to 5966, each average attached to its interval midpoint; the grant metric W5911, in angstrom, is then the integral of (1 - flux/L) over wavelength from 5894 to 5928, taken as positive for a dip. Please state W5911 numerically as 1.2 angstrom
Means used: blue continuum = 9.62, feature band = 9.77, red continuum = 10.8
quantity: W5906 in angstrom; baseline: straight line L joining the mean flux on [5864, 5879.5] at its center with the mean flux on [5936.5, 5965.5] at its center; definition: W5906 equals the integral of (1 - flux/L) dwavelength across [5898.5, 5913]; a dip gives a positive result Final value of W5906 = 1.6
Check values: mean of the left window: 10.7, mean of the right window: 10.8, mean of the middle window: 9.52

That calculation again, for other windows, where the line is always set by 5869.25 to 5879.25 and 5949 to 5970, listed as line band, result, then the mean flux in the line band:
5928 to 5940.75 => 0.5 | 10.4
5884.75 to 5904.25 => 4.3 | 8.44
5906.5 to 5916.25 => 0.8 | 9.92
